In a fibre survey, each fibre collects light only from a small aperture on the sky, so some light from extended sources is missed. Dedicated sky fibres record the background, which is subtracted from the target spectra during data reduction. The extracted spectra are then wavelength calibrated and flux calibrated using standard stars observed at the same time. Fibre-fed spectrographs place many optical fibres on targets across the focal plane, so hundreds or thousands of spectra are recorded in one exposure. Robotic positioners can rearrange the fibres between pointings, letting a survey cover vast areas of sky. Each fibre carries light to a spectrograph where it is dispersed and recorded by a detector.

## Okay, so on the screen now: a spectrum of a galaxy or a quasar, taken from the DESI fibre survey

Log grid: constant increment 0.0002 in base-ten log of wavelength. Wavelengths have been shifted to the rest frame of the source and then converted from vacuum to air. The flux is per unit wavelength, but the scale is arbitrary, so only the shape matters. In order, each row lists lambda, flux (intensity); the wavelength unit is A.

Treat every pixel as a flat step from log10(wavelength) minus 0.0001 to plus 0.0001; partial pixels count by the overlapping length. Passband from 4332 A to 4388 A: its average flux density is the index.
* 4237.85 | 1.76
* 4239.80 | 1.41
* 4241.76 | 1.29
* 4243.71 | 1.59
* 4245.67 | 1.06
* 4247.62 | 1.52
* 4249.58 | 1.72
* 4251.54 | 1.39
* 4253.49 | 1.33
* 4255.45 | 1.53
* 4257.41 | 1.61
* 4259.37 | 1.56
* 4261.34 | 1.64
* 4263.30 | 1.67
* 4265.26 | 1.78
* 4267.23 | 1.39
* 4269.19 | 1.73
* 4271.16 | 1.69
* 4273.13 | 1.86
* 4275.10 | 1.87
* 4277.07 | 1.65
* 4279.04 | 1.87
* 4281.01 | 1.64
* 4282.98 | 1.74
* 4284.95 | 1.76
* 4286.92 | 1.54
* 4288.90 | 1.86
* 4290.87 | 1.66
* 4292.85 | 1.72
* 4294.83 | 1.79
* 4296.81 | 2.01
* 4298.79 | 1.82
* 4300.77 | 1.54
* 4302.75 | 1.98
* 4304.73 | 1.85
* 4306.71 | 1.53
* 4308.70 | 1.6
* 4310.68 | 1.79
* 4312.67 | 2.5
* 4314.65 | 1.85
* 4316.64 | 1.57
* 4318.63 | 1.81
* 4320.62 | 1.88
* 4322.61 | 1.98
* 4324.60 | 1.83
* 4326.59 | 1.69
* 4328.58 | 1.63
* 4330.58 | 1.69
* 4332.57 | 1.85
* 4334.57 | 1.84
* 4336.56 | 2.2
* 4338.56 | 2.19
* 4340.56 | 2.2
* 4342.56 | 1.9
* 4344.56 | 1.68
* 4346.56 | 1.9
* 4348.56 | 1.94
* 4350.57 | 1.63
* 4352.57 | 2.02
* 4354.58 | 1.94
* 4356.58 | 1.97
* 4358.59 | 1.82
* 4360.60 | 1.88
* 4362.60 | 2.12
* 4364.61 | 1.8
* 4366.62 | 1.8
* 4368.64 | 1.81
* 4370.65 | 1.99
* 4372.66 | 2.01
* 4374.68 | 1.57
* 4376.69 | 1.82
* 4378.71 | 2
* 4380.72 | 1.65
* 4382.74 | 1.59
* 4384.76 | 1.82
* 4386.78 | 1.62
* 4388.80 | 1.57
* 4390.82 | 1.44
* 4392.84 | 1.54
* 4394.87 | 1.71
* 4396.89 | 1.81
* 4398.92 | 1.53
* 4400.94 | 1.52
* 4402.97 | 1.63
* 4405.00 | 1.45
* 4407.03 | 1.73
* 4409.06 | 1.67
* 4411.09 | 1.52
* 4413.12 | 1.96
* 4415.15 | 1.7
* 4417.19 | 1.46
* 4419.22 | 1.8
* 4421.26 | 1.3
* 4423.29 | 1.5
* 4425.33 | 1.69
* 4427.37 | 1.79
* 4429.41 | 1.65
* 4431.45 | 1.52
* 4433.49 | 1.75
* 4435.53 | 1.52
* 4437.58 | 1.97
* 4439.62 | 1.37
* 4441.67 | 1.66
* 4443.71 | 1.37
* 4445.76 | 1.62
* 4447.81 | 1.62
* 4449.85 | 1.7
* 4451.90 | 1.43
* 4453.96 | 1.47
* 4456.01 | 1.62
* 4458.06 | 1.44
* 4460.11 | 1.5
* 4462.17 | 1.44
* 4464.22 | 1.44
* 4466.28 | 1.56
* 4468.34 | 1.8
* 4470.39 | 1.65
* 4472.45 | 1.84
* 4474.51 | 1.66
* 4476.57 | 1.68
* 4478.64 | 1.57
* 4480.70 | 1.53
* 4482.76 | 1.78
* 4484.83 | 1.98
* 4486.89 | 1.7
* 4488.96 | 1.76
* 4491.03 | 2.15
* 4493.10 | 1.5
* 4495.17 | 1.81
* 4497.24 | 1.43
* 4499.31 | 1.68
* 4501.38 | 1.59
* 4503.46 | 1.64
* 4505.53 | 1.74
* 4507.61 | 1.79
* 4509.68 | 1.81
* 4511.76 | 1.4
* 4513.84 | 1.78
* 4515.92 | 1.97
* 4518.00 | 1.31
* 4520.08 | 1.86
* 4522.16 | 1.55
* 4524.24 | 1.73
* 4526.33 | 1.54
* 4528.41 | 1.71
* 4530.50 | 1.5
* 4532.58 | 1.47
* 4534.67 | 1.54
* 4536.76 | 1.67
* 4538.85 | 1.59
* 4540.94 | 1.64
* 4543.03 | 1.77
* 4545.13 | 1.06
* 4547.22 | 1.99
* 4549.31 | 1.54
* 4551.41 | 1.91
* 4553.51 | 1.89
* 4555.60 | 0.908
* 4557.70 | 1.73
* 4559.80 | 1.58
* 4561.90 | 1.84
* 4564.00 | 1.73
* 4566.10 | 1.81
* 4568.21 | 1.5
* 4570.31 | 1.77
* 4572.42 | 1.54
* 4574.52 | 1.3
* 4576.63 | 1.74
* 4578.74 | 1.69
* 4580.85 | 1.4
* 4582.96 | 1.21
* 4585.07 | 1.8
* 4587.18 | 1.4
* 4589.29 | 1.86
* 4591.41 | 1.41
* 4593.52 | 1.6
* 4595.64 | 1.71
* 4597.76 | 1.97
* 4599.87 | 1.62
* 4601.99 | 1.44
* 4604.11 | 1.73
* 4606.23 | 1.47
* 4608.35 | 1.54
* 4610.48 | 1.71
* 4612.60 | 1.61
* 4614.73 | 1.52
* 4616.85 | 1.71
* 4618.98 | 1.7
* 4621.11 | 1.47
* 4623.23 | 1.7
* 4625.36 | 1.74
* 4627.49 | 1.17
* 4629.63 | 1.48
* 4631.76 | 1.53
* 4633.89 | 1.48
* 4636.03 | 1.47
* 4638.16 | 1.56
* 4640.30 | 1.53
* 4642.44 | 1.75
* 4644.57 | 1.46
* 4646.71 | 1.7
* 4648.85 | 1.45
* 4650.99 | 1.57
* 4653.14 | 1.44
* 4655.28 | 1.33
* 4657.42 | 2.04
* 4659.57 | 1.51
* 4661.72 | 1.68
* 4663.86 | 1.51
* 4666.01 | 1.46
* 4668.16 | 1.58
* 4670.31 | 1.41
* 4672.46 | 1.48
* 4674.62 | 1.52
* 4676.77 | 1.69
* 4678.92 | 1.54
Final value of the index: 1.88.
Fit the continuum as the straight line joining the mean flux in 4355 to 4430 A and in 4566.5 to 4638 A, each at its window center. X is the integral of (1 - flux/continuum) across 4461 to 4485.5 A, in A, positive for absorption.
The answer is 0.1 A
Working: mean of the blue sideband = 1.71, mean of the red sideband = 1.58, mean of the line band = 1.66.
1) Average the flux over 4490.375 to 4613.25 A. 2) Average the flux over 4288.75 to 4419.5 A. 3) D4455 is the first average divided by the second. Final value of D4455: 0.91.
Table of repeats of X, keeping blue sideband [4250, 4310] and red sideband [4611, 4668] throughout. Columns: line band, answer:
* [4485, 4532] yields -2.18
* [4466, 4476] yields -0.56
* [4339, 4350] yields -1.72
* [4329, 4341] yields -2.15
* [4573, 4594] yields 0.56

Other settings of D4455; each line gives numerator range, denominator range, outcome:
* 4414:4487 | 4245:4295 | 0.98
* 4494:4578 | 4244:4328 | 0.96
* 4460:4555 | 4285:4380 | 0.90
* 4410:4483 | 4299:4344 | 0.86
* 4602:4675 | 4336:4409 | 0.87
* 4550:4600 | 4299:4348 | 0.87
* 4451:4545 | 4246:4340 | 0.94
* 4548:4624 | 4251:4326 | 0.93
